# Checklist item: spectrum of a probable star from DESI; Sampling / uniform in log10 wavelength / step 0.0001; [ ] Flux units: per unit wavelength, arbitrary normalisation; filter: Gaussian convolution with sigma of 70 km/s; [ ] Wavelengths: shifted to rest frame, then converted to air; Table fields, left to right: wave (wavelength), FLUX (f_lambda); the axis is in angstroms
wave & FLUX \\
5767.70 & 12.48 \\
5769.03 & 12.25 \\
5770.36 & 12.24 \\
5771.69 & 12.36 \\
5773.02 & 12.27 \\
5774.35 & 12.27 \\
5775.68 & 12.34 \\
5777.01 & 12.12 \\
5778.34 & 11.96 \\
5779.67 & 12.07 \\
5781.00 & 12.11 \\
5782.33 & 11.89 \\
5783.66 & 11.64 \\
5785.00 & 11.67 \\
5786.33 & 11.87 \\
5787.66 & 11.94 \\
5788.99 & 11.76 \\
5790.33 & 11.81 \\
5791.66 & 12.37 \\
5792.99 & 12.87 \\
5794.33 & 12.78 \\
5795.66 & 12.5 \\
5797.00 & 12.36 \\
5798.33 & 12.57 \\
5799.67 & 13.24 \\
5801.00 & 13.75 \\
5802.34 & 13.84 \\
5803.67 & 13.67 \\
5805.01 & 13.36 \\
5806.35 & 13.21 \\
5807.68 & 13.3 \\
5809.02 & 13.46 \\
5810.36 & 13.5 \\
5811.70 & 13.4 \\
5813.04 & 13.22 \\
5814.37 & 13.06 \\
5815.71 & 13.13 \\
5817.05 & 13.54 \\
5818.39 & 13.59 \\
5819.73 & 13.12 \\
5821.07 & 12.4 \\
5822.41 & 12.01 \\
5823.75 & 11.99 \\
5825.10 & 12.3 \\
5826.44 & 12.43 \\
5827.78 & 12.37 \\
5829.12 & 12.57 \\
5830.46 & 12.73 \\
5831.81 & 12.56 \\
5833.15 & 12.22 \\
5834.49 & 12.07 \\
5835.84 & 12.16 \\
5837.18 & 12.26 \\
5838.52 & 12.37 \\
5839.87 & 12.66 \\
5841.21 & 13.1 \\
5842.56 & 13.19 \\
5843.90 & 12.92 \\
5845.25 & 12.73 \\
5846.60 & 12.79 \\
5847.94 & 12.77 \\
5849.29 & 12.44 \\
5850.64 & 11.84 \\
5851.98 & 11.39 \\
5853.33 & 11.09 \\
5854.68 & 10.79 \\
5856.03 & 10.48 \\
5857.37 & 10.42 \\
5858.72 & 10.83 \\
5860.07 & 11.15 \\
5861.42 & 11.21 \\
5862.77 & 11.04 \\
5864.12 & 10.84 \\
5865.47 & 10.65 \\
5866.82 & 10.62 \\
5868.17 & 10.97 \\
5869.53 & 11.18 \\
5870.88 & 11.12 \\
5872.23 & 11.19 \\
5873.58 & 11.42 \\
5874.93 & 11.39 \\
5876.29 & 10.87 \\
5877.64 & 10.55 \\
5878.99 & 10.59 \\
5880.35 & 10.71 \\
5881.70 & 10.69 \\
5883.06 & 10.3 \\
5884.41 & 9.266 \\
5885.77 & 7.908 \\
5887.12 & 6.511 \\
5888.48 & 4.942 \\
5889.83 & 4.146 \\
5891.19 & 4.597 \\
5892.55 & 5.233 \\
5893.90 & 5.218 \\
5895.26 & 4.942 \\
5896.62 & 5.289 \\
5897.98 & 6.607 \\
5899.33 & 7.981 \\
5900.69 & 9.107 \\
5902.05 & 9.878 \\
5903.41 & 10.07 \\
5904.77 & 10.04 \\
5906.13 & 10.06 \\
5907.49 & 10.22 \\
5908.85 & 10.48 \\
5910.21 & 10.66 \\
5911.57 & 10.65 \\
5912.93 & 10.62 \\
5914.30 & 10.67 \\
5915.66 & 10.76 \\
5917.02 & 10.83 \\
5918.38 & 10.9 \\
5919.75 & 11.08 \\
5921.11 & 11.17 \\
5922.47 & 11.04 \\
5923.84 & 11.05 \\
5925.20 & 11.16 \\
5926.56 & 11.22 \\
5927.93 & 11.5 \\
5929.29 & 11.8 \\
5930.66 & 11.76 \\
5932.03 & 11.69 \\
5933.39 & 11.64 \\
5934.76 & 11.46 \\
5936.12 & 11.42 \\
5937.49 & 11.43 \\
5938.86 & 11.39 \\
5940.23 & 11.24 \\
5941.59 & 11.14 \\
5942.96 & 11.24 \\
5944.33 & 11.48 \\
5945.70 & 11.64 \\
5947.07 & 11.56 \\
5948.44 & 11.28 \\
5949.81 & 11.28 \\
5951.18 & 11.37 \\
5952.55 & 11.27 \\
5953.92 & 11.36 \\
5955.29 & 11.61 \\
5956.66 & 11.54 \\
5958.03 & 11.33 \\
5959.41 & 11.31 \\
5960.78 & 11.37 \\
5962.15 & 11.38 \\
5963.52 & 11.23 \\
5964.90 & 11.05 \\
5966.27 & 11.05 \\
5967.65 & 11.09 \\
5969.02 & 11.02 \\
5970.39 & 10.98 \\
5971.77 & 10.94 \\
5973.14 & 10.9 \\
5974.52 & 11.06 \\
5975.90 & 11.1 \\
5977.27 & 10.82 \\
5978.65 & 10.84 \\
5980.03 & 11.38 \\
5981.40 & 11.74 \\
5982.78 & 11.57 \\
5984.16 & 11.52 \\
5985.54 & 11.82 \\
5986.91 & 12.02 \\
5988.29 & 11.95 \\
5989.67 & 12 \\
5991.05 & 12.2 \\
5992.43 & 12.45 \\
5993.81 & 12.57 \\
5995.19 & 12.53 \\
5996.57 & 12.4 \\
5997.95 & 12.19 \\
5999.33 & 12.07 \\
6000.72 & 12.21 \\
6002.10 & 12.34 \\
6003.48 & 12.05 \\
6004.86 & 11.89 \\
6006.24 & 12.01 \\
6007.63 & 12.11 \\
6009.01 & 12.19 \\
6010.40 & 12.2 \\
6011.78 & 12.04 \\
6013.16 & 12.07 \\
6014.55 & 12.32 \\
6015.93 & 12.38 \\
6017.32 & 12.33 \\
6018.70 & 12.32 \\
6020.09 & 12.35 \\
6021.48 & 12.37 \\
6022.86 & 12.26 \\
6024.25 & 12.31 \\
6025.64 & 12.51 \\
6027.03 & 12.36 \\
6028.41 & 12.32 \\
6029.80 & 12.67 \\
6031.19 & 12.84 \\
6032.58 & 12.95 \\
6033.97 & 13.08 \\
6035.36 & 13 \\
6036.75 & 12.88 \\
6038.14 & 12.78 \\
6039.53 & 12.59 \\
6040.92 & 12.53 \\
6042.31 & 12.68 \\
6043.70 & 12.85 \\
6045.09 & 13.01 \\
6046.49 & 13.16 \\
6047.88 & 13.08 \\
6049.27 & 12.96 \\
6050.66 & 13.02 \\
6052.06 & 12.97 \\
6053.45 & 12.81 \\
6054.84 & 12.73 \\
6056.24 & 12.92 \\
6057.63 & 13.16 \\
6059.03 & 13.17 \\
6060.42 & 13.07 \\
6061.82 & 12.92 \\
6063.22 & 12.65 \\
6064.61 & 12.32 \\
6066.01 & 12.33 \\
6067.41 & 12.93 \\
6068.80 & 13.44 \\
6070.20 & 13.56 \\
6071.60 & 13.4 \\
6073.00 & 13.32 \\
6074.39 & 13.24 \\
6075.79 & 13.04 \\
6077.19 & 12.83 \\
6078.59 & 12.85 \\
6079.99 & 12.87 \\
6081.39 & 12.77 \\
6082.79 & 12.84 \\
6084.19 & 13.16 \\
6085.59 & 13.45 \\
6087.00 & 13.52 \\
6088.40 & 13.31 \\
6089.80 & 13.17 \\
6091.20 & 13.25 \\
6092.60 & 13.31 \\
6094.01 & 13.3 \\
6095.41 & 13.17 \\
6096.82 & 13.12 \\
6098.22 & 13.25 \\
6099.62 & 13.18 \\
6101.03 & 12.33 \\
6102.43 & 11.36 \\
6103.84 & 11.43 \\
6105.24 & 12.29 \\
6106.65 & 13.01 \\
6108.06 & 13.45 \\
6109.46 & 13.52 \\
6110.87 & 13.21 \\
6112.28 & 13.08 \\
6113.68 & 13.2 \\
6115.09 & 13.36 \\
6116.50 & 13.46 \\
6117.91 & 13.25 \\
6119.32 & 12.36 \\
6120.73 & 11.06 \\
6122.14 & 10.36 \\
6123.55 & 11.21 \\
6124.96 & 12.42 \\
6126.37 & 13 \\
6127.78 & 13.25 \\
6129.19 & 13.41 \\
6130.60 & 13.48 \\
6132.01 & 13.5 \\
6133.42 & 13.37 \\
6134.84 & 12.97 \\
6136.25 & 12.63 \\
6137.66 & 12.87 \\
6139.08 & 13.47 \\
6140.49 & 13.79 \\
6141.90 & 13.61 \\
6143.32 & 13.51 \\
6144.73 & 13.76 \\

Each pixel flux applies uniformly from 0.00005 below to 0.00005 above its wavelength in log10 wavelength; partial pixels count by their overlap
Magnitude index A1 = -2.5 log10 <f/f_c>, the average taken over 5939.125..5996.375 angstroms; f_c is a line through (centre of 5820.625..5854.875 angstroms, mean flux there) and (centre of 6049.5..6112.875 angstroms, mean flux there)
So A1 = 0.11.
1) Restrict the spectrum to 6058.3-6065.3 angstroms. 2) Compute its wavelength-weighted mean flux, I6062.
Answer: 12.8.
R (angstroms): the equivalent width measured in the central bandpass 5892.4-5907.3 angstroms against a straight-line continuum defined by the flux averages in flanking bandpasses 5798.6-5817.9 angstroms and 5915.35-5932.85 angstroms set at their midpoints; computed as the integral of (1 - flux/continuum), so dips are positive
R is 4.9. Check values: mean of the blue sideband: 13.4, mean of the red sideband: 11.2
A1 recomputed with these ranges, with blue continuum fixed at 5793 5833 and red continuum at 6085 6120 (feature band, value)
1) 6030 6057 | 0.01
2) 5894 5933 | 0.28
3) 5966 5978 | 0.18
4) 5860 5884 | 0.19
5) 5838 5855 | 0.05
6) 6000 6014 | 0.08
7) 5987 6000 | 0.06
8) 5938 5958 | 0.14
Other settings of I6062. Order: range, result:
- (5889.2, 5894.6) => 4.8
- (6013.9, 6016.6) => 12.4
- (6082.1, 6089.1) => 13.2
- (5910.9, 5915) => 10.6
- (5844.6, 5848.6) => 12.8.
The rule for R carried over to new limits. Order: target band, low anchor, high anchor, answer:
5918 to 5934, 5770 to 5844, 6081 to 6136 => 1.73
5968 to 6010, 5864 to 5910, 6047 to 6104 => -2.31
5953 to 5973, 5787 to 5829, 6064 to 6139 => 2.58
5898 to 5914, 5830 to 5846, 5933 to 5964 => 2.68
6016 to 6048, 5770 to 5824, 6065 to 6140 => 0.53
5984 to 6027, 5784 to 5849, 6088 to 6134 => 1.98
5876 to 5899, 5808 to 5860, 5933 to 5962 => 8.56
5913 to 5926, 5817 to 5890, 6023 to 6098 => 0.98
